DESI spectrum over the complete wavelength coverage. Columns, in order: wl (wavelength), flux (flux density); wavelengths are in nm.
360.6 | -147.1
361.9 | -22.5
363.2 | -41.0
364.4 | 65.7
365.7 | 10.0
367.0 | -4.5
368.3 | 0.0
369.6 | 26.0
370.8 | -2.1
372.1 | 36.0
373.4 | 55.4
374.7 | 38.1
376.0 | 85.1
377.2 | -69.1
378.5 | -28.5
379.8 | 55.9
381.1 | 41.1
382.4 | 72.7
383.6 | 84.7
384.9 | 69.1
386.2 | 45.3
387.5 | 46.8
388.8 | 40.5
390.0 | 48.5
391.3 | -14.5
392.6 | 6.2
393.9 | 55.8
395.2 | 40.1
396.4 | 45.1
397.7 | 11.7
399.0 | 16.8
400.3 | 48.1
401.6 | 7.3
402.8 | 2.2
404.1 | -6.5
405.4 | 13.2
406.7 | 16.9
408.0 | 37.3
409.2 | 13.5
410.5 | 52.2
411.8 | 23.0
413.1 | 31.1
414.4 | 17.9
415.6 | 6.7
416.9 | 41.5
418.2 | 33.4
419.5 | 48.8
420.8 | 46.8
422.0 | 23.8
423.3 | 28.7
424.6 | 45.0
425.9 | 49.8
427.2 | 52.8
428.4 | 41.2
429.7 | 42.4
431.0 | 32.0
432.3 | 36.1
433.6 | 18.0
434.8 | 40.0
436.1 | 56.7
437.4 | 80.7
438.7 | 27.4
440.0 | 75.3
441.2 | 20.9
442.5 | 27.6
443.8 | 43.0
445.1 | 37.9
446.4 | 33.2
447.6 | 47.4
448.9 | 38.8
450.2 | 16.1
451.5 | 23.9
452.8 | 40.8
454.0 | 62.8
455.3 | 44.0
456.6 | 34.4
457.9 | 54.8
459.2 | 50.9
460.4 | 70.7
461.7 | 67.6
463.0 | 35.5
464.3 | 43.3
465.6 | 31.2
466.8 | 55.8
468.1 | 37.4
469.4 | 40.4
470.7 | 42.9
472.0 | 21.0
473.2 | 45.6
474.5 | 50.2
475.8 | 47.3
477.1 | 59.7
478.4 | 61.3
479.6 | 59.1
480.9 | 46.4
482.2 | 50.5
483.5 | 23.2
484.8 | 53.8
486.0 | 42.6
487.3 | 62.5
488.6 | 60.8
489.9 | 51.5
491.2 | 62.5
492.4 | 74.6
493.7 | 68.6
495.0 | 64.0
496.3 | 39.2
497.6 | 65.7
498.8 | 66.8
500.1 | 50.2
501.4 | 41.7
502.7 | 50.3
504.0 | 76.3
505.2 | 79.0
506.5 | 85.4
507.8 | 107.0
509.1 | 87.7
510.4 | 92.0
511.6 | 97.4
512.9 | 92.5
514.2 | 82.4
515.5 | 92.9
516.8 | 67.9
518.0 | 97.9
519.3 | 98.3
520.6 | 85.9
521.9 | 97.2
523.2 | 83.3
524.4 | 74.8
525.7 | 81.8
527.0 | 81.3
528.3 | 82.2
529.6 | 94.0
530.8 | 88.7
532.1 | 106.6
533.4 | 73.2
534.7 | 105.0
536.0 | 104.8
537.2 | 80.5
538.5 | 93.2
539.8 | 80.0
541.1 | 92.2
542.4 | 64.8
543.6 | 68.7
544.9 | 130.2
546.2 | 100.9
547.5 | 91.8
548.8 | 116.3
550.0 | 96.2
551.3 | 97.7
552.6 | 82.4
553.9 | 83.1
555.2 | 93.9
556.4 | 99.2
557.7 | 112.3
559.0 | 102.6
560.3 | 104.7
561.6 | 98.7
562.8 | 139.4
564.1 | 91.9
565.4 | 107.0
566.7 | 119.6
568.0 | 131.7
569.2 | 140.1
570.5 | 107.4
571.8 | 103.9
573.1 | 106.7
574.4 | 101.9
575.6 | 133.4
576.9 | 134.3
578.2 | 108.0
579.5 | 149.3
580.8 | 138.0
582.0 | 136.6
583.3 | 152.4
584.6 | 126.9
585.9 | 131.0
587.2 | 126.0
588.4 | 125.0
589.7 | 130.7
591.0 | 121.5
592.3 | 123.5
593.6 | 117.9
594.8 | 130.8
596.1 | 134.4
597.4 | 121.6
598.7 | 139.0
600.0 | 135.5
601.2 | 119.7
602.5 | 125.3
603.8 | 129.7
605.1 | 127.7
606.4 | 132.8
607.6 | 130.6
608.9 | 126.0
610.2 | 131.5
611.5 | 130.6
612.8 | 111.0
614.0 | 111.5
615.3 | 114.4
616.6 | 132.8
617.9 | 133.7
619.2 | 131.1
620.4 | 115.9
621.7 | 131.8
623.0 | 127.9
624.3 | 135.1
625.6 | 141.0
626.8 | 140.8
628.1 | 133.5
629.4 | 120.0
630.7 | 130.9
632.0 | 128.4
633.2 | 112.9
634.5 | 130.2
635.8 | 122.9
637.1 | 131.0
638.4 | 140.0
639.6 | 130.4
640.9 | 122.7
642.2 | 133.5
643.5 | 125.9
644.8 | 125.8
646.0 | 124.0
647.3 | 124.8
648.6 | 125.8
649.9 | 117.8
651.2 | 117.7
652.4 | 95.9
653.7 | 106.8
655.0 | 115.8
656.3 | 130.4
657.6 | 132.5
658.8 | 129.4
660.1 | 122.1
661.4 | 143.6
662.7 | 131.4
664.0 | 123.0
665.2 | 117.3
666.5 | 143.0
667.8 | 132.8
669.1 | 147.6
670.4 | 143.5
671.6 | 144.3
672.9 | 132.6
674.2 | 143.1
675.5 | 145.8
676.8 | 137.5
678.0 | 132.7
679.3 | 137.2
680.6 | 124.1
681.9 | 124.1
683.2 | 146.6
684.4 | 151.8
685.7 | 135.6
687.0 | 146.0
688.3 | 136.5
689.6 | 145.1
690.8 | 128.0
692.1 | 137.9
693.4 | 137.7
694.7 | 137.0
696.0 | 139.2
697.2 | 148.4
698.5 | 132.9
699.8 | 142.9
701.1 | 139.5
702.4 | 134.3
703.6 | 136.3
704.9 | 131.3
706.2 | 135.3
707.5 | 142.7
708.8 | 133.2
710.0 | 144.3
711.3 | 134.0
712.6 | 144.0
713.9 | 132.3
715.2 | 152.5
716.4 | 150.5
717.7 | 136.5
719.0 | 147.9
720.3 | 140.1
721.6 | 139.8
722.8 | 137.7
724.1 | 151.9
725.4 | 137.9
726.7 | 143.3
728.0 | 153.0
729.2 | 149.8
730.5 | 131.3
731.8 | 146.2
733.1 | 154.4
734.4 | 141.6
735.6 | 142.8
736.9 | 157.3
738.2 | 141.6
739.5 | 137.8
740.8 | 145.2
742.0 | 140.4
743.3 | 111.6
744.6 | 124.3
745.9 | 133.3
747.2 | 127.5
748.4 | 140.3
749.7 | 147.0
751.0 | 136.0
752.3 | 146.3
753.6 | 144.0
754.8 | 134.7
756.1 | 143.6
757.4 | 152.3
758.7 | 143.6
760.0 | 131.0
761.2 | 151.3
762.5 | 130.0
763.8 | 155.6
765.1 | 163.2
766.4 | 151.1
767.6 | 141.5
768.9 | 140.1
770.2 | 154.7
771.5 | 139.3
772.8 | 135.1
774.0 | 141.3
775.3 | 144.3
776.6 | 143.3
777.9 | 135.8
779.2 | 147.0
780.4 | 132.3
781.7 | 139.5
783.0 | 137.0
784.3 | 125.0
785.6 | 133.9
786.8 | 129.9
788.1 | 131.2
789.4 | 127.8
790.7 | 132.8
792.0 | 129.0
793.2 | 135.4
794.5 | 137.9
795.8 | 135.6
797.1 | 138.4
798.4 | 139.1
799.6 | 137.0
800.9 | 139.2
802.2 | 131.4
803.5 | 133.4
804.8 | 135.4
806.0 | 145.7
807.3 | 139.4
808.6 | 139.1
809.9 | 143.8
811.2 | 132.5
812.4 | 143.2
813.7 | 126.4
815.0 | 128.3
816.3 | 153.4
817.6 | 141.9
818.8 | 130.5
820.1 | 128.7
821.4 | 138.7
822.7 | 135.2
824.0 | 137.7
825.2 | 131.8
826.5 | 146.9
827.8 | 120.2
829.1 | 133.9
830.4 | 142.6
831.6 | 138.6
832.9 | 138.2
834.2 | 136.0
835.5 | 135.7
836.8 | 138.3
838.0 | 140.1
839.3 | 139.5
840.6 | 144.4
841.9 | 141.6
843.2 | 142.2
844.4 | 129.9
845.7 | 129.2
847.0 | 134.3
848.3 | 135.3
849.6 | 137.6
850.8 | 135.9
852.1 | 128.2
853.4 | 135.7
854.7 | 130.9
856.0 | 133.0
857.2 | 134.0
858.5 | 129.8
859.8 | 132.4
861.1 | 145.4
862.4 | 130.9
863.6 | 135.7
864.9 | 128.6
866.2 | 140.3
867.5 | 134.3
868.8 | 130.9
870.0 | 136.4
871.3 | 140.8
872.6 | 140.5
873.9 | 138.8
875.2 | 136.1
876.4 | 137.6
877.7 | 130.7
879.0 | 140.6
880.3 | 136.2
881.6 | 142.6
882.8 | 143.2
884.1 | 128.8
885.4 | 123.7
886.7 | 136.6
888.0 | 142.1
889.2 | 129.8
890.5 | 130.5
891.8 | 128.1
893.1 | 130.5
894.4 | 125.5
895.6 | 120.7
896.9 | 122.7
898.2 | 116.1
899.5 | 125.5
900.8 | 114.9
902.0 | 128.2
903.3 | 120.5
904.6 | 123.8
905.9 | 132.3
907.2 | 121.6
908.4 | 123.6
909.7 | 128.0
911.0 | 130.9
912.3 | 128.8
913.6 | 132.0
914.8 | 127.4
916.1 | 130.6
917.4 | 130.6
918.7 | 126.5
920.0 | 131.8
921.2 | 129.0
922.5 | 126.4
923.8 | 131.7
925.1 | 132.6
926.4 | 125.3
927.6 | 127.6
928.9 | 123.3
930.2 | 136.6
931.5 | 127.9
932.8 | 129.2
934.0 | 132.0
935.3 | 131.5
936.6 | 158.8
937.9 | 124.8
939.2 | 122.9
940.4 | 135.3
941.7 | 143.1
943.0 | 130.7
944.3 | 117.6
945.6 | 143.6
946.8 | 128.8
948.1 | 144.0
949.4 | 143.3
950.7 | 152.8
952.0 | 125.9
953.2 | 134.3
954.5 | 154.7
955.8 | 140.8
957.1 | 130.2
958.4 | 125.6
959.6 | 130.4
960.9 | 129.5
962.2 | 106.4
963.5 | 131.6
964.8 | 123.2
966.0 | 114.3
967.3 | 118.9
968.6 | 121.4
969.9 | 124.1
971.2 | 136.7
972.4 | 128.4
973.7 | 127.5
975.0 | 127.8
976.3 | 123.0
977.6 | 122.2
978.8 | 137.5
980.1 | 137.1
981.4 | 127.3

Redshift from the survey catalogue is 0.261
